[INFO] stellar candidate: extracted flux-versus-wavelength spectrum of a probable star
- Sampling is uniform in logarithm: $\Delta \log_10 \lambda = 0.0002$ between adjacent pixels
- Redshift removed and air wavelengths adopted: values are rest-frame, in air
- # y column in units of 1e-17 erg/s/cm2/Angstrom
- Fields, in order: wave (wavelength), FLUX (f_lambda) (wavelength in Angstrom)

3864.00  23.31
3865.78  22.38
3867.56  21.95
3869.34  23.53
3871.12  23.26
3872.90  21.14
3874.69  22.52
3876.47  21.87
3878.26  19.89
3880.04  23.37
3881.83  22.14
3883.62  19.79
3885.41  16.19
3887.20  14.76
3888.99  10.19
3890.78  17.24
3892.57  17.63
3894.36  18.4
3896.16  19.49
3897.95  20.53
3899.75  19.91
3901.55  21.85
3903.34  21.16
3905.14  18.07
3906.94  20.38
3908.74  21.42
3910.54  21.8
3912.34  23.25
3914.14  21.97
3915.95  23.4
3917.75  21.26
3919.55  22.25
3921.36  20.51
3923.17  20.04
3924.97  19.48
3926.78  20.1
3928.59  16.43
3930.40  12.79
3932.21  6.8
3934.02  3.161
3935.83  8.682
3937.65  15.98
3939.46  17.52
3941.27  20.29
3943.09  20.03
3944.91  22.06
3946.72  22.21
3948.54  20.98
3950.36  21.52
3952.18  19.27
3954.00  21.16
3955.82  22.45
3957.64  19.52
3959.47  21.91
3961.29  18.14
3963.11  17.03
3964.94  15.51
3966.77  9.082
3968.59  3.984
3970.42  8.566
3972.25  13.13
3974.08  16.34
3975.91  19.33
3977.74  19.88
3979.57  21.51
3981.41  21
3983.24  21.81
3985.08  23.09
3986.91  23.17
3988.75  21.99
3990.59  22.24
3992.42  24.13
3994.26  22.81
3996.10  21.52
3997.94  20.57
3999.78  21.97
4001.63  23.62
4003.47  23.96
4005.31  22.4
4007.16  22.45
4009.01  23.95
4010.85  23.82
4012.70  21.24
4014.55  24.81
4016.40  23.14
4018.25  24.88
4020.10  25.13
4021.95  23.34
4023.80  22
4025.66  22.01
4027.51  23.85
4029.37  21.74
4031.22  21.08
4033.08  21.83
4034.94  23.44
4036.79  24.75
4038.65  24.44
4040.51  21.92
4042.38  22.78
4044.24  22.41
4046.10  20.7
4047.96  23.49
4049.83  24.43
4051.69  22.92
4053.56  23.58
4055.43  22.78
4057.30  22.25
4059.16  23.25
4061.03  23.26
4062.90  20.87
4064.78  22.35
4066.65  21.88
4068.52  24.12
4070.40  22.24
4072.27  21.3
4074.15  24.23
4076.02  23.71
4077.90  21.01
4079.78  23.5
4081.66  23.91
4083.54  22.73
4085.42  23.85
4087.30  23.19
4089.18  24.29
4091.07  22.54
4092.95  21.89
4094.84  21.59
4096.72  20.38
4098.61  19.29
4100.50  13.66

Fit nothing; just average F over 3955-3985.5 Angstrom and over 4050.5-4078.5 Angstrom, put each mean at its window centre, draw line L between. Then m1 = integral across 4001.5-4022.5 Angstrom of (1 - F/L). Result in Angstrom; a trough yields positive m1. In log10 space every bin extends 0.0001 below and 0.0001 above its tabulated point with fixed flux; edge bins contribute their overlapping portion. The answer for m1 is -4.3 Angstrom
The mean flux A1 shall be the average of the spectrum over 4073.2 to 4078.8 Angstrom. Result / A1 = 23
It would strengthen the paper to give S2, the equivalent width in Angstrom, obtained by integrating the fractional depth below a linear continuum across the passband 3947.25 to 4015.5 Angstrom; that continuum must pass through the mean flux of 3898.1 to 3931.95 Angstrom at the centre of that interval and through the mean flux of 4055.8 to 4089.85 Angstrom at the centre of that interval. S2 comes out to 4.1 Angstrom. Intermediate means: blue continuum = 20.1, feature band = 20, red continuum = 22.9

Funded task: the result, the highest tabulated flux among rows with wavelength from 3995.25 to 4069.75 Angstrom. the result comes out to 25.13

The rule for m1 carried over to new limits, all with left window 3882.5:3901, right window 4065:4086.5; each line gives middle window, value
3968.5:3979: 2.9 Angstrom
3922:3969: 5.4 Angstrom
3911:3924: -2.5 Angstrom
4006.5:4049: -2.9 Angstrom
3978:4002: -2.0 Angstrom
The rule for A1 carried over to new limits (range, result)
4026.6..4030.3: 22.8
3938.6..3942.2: 18.9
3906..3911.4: 21.2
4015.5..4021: 24.4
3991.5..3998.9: 22.3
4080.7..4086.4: 23.5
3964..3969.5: 9.56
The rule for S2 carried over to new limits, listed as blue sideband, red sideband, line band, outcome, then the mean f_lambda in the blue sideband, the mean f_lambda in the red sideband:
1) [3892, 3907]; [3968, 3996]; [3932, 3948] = 3.1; 19.7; 19.1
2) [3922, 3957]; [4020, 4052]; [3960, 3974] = 4.6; 17.5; 22.8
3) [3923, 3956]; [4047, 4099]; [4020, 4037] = -1.5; 17.3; 22.7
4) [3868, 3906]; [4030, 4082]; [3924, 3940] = 5.6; 19.7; 22.8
